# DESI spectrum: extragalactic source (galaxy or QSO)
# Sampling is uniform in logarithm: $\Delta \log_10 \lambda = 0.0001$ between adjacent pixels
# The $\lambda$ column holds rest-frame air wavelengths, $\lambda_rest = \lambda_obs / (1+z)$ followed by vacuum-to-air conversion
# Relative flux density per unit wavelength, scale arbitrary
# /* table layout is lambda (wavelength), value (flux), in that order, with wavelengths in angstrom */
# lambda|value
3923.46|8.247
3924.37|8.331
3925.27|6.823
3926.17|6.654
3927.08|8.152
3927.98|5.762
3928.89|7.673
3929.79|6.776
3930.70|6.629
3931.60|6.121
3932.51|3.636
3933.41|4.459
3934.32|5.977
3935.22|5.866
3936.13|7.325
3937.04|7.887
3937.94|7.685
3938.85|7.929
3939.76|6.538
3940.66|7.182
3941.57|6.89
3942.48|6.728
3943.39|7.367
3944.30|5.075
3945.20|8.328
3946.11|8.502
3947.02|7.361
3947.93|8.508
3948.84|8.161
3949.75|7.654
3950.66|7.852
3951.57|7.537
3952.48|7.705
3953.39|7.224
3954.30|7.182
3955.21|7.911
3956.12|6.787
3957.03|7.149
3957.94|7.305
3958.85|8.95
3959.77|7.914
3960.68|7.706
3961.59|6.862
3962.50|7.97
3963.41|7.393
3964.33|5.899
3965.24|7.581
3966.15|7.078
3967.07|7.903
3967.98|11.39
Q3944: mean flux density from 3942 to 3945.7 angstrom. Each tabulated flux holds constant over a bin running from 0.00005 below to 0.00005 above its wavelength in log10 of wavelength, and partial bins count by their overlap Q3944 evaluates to 6.9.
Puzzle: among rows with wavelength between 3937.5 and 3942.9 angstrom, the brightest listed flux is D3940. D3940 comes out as 7.929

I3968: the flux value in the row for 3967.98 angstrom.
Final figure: 11.39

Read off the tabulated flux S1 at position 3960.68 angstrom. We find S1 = 7.706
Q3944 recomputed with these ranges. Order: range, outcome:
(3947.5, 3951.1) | 8.04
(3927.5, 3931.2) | 6.72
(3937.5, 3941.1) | 7.34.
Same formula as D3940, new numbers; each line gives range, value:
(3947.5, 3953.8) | 8.508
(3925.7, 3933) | 8.152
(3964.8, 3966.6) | 7.581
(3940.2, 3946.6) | 8.502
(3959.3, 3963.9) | 7.97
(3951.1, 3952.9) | 7.705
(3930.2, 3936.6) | 7.325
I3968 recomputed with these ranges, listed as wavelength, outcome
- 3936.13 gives 7.325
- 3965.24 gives 7.581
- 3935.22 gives 5.866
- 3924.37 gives 8.331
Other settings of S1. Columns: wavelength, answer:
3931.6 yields 6.121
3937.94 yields 7.685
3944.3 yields 5.075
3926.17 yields 6.654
